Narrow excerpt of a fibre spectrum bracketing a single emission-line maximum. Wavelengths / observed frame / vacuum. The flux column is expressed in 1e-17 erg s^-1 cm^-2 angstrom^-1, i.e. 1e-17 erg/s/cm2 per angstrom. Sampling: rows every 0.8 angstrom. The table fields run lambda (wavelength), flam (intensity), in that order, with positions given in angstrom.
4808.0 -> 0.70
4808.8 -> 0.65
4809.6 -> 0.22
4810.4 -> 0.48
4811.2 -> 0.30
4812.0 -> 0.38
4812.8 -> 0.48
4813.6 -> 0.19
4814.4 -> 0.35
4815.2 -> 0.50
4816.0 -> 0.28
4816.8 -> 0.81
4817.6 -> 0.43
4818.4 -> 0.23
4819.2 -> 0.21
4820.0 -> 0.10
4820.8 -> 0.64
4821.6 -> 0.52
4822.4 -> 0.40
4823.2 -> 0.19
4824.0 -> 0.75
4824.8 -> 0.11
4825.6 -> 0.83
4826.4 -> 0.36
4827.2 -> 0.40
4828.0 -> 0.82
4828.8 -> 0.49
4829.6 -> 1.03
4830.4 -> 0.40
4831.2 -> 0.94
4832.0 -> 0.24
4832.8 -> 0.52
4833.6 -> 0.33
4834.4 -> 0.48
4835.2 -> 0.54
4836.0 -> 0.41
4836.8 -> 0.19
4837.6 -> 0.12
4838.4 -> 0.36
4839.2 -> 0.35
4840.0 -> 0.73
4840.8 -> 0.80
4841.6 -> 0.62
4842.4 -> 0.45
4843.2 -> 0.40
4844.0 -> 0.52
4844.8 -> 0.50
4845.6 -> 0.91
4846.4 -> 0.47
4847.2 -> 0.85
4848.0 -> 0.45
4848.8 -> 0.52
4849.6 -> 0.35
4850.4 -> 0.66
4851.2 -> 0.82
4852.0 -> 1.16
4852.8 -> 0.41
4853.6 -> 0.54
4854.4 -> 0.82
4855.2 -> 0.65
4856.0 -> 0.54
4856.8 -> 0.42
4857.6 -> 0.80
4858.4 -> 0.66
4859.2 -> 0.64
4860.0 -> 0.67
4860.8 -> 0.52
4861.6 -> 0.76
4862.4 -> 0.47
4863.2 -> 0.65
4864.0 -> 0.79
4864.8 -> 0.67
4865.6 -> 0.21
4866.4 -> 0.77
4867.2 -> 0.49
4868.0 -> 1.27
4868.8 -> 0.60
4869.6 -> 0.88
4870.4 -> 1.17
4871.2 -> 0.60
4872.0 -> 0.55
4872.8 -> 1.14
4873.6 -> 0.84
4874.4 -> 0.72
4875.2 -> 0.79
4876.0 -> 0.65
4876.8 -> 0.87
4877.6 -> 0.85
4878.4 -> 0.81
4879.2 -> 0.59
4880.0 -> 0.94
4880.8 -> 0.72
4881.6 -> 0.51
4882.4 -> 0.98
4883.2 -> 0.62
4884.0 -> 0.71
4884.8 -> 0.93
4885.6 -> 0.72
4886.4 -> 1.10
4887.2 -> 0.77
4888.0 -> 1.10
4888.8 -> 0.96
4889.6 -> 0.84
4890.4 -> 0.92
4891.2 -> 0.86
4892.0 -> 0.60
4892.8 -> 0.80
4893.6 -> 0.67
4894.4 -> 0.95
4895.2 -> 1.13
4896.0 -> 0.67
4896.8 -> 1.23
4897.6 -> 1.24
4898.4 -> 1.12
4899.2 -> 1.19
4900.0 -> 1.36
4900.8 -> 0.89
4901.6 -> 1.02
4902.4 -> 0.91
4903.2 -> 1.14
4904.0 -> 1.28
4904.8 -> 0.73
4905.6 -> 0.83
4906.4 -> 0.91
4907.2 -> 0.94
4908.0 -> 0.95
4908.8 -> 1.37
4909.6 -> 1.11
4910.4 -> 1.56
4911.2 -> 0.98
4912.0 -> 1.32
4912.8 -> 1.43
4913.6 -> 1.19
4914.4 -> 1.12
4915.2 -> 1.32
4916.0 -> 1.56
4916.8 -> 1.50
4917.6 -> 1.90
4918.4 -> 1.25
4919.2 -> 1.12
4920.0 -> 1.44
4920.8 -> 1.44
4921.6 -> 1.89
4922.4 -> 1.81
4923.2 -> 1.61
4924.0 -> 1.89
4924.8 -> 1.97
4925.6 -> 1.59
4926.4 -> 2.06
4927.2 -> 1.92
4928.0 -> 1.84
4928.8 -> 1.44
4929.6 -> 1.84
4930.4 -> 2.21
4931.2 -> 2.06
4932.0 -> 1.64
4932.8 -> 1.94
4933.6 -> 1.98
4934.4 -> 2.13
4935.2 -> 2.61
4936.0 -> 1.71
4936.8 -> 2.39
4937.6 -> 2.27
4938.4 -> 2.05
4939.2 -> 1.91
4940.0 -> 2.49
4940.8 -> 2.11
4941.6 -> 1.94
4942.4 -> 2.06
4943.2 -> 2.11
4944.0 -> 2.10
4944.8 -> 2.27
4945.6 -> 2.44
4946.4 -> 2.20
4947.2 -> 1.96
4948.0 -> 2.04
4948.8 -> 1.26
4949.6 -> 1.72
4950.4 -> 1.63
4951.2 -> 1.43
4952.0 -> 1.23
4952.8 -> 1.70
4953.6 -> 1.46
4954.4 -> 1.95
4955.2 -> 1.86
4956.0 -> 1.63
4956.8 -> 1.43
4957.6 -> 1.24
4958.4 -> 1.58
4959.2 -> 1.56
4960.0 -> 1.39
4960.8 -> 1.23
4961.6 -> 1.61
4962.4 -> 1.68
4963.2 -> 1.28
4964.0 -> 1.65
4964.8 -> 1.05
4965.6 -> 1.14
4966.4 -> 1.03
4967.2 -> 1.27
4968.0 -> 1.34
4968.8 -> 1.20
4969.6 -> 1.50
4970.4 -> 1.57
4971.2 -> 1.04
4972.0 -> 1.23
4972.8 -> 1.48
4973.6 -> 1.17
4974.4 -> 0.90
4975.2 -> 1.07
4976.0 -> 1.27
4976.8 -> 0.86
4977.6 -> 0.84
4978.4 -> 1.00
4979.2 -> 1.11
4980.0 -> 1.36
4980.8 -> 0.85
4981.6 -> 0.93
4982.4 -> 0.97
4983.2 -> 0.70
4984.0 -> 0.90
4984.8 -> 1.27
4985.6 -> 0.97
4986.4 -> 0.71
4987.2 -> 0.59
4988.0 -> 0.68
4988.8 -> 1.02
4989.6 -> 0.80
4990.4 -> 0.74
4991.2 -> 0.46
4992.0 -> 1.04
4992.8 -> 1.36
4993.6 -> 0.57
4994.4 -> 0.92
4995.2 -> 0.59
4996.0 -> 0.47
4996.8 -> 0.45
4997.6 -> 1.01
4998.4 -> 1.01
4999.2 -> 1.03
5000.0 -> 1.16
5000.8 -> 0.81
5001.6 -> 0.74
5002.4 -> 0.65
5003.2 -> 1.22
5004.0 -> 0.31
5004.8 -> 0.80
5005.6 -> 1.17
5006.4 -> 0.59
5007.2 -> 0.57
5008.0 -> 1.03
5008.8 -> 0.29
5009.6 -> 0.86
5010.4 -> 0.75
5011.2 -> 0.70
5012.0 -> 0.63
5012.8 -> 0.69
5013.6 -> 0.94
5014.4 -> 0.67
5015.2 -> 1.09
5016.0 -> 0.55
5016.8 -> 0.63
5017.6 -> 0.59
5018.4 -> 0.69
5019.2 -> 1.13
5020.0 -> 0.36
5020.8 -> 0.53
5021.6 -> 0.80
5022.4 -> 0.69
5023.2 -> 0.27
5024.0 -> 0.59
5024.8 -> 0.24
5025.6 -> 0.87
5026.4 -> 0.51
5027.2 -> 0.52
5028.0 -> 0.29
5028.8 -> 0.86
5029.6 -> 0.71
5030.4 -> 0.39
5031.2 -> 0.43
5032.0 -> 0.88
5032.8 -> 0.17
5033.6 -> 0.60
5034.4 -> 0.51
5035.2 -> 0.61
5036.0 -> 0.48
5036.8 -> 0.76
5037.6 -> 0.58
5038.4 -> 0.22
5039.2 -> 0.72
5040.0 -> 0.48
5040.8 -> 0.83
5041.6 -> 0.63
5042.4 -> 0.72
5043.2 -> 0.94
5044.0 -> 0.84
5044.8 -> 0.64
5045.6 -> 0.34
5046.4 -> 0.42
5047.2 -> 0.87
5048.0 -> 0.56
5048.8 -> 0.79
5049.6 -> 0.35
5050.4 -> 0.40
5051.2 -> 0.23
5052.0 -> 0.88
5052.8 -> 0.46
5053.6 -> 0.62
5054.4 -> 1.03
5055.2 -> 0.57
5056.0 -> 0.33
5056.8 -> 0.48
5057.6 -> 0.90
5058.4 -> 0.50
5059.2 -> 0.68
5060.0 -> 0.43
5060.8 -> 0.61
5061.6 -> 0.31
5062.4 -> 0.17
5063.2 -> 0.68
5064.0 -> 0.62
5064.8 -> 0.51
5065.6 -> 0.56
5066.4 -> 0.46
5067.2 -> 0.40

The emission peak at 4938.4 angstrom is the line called C IV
